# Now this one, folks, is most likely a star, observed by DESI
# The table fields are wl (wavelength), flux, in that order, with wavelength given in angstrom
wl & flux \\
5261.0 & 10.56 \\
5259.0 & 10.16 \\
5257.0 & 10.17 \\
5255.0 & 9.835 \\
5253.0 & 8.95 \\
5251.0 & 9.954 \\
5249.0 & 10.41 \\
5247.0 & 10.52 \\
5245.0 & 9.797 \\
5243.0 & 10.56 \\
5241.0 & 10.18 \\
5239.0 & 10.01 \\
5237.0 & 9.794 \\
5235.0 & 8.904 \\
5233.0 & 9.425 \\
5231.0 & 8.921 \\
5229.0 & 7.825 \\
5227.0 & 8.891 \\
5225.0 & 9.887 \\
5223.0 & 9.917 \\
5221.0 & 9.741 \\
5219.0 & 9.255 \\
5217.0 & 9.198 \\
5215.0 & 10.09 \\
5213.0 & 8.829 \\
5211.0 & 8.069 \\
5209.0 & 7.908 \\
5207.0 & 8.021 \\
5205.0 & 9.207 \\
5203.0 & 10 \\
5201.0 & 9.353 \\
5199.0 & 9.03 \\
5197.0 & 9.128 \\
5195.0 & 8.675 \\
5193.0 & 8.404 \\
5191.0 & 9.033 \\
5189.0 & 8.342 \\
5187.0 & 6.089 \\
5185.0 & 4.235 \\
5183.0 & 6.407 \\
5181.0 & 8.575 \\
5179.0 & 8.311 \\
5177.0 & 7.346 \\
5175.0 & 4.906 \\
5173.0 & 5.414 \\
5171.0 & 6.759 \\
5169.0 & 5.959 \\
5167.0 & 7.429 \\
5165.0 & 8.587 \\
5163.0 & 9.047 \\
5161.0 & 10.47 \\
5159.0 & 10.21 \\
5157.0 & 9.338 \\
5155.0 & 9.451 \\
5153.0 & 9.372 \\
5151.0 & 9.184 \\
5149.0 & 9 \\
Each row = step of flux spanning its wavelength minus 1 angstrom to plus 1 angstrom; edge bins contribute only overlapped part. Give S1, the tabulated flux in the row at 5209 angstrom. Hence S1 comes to 7.908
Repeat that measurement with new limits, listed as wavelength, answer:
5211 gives 8.069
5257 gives 10.17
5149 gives 9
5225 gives 9.887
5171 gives 6.759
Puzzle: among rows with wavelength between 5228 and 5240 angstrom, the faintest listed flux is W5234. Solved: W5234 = 7.825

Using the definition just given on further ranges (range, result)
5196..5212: 7.908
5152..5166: 8.587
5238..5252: 9.797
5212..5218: 8.829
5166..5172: 5.959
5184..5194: 4.235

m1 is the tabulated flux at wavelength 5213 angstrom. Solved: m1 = 8.829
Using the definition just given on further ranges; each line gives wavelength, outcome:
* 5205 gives 9.207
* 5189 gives 8.342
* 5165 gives 8.587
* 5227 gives 8.891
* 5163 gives 9.047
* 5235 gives 8.904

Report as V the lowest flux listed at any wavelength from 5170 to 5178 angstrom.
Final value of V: 4.906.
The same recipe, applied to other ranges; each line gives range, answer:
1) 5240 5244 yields 10.18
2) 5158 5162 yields 10.21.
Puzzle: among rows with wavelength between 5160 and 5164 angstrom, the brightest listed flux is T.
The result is 10.47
